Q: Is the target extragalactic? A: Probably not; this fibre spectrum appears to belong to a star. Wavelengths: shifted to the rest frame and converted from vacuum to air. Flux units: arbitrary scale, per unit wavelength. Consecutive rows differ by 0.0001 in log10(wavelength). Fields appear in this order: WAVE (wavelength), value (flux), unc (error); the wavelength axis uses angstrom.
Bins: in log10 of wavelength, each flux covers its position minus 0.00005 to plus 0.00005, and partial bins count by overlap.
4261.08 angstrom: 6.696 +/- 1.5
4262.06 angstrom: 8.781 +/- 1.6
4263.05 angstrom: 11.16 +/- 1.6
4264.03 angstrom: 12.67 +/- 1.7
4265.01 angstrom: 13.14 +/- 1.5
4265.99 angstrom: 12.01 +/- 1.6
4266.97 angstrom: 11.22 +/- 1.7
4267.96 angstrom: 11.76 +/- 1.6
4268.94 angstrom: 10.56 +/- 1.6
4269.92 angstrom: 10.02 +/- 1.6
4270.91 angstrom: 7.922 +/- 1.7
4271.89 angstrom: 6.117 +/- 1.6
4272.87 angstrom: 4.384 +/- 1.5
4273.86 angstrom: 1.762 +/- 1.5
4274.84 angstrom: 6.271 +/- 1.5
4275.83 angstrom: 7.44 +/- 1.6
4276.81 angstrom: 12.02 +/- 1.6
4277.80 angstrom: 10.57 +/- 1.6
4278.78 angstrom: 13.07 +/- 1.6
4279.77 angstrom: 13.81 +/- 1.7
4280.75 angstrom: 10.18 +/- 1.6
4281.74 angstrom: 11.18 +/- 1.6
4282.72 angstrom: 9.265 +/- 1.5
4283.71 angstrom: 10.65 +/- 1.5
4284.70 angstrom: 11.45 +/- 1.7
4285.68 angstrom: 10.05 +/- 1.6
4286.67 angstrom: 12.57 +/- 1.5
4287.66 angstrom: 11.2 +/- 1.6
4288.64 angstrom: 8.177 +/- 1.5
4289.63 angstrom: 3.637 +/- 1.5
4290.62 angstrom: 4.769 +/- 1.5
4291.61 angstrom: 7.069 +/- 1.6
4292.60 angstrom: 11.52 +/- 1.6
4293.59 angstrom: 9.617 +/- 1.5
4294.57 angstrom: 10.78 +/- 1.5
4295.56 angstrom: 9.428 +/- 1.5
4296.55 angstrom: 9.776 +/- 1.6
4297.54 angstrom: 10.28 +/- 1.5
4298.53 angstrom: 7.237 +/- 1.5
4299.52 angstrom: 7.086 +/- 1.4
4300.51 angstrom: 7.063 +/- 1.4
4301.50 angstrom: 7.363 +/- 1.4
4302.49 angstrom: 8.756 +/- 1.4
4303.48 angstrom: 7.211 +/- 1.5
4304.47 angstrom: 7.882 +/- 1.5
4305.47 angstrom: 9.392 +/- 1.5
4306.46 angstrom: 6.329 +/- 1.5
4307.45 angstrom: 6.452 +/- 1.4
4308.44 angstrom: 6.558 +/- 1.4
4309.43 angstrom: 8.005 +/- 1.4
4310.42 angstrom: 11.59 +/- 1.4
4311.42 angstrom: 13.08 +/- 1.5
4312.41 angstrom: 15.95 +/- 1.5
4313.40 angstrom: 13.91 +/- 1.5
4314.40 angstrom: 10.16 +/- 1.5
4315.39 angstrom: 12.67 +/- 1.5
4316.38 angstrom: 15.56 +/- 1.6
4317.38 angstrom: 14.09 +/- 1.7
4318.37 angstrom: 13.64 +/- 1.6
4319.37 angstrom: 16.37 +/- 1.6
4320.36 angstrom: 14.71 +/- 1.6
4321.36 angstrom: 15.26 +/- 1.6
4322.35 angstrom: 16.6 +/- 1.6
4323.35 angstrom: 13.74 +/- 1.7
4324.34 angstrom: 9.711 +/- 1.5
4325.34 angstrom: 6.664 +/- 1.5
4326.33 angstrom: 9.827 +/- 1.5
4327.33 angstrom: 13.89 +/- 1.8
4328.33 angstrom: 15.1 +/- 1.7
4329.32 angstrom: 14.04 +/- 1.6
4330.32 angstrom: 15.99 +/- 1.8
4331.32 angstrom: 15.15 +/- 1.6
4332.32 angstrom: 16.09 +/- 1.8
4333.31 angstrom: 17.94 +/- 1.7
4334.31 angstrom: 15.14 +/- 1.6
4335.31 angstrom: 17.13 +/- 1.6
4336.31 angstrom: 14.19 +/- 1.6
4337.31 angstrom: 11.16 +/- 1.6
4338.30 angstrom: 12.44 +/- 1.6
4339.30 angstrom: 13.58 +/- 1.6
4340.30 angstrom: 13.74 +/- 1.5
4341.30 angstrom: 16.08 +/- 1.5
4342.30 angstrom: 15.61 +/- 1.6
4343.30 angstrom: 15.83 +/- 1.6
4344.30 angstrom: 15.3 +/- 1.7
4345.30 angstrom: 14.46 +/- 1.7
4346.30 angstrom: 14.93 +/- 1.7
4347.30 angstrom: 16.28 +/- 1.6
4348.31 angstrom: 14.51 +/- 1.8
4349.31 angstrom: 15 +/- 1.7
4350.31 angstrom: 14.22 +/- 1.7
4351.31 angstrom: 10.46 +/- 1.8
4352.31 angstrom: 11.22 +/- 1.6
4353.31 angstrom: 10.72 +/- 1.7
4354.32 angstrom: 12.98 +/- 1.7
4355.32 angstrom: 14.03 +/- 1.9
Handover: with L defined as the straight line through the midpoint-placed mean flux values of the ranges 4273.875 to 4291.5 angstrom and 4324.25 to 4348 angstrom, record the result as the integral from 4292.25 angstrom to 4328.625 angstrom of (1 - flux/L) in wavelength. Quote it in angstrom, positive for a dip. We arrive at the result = 3.54 angstrom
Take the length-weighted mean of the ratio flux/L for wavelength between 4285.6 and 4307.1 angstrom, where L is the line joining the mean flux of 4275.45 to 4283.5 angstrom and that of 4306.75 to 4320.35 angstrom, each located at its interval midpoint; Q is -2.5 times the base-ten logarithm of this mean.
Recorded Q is 0.34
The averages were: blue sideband 11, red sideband 12.2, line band 8.46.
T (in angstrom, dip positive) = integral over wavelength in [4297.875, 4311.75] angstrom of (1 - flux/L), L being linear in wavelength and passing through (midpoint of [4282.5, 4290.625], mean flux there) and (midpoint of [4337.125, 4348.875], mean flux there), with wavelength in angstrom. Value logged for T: 3.7 angstrom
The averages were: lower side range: 9.33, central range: 8.11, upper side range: 14.6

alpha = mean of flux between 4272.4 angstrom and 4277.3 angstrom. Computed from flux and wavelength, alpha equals 6.38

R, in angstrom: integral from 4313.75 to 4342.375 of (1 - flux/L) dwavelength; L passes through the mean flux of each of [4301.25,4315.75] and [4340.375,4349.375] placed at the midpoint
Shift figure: -3.13 angstrom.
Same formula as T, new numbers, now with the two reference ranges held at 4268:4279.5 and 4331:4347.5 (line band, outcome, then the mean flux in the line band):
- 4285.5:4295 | 1.1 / 8.89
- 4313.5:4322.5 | -0.9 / 14.2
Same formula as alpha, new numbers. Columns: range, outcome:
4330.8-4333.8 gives 16.4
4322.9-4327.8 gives 10.7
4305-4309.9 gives 7.34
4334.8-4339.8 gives 13.7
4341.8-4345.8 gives 15.3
